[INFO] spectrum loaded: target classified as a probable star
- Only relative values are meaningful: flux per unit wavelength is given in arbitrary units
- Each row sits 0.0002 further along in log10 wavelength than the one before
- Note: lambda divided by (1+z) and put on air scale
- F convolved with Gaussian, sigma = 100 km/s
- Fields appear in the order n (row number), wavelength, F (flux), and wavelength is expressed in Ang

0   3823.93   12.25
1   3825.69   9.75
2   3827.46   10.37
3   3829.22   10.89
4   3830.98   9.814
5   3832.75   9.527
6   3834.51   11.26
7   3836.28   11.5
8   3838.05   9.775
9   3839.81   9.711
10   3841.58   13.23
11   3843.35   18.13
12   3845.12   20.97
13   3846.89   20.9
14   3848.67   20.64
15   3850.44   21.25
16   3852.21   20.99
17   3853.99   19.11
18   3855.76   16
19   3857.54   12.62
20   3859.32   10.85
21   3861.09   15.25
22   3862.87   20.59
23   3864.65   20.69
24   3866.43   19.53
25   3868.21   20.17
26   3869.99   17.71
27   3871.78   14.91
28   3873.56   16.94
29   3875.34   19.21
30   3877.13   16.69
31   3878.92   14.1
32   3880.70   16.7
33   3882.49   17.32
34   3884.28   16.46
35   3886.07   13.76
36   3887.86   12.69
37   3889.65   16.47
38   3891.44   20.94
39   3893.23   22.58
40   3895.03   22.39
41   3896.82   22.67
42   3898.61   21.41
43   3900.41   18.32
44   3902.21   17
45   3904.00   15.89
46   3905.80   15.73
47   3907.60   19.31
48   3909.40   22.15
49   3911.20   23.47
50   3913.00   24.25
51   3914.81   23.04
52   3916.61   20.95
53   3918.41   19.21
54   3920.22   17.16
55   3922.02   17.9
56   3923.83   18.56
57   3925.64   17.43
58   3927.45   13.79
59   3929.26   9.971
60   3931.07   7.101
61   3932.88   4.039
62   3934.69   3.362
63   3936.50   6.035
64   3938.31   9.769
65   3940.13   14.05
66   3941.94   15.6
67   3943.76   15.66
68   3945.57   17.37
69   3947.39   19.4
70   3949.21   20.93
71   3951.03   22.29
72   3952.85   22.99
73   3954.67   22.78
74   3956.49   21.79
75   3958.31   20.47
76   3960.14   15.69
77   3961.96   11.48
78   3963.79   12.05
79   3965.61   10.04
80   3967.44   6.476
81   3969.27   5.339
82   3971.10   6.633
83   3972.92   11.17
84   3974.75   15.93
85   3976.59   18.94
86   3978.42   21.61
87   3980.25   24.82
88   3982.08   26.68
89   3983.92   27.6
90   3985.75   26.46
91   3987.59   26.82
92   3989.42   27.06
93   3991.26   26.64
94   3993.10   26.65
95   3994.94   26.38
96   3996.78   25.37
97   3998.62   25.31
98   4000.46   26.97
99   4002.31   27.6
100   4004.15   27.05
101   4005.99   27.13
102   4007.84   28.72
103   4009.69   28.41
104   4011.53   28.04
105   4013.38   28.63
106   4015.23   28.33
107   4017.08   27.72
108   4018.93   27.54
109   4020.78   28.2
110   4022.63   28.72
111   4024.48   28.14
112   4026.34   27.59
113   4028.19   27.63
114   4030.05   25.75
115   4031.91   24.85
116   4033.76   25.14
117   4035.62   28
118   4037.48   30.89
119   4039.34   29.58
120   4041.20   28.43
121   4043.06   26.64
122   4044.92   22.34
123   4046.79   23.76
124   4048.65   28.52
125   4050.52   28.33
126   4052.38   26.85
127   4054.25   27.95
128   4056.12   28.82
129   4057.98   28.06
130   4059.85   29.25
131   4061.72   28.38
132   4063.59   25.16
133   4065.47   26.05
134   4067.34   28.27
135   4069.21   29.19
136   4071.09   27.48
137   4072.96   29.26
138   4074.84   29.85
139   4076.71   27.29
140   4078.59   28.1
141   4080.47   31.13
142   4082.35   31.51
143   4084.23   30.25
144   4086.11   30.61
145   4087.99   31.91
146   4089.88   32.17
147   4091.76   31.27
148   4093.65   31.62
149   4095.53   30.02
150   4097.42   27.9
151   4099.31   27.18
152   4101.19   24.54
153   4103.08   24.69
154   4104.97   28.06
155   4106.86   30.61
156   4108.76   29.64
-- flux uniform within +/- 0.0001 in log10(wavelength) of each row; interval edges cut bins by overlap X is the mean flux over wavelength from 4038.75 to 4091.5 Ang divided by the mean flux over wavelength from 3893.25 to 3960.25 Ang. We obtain 1.6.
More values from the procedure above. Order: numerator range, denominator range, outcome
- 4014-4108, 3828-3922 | 1.62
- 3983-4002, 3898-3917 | 1.32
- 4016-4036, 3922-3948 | 2.19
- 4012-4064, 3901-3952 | 1.70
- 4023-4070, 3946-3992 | 1.45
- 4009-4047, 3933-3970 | 1.89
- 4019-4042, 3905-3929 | 1.44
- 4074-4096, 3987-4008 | 1.14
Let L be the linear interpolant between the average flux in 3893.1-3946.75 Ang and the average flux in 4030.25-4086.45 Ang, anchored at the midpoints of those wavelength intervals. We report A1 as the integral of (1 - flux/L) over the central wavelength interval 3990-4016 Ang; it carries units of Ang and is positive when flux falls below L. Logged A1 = -4.31 Ang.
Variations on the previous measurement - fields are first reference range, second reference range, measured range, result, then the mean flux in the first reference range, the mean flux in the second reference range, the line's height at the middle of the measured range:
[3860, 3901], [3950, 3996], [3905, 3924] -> -1.7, 18.1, 19.4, 18.6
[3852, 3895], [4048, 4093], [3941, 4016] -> 7.4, 17.2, 29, 23.5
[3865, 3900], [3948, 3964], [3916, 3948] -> 8.9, 18.1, 19.2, 18.9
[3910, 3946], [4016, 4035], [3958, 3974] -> 7.2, 15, 27.2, 19.7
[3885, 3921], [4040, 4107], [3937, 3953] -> 3.5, 19.5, 28.4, 21.7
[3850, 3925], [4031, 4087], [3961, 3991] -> 7.5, 18.4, 28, 23.4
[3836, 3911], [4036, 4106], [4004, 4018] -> -1.6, 17.6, 28.4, 25.1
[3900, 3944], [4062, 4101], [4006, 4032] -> -4.3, 15.5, 29.2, 23.9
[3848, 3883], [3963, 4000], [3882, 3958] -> 5.8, 17.5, 20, 18.7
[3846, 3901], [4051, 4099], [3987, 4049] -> -3.0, 18.1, 29.1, 26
